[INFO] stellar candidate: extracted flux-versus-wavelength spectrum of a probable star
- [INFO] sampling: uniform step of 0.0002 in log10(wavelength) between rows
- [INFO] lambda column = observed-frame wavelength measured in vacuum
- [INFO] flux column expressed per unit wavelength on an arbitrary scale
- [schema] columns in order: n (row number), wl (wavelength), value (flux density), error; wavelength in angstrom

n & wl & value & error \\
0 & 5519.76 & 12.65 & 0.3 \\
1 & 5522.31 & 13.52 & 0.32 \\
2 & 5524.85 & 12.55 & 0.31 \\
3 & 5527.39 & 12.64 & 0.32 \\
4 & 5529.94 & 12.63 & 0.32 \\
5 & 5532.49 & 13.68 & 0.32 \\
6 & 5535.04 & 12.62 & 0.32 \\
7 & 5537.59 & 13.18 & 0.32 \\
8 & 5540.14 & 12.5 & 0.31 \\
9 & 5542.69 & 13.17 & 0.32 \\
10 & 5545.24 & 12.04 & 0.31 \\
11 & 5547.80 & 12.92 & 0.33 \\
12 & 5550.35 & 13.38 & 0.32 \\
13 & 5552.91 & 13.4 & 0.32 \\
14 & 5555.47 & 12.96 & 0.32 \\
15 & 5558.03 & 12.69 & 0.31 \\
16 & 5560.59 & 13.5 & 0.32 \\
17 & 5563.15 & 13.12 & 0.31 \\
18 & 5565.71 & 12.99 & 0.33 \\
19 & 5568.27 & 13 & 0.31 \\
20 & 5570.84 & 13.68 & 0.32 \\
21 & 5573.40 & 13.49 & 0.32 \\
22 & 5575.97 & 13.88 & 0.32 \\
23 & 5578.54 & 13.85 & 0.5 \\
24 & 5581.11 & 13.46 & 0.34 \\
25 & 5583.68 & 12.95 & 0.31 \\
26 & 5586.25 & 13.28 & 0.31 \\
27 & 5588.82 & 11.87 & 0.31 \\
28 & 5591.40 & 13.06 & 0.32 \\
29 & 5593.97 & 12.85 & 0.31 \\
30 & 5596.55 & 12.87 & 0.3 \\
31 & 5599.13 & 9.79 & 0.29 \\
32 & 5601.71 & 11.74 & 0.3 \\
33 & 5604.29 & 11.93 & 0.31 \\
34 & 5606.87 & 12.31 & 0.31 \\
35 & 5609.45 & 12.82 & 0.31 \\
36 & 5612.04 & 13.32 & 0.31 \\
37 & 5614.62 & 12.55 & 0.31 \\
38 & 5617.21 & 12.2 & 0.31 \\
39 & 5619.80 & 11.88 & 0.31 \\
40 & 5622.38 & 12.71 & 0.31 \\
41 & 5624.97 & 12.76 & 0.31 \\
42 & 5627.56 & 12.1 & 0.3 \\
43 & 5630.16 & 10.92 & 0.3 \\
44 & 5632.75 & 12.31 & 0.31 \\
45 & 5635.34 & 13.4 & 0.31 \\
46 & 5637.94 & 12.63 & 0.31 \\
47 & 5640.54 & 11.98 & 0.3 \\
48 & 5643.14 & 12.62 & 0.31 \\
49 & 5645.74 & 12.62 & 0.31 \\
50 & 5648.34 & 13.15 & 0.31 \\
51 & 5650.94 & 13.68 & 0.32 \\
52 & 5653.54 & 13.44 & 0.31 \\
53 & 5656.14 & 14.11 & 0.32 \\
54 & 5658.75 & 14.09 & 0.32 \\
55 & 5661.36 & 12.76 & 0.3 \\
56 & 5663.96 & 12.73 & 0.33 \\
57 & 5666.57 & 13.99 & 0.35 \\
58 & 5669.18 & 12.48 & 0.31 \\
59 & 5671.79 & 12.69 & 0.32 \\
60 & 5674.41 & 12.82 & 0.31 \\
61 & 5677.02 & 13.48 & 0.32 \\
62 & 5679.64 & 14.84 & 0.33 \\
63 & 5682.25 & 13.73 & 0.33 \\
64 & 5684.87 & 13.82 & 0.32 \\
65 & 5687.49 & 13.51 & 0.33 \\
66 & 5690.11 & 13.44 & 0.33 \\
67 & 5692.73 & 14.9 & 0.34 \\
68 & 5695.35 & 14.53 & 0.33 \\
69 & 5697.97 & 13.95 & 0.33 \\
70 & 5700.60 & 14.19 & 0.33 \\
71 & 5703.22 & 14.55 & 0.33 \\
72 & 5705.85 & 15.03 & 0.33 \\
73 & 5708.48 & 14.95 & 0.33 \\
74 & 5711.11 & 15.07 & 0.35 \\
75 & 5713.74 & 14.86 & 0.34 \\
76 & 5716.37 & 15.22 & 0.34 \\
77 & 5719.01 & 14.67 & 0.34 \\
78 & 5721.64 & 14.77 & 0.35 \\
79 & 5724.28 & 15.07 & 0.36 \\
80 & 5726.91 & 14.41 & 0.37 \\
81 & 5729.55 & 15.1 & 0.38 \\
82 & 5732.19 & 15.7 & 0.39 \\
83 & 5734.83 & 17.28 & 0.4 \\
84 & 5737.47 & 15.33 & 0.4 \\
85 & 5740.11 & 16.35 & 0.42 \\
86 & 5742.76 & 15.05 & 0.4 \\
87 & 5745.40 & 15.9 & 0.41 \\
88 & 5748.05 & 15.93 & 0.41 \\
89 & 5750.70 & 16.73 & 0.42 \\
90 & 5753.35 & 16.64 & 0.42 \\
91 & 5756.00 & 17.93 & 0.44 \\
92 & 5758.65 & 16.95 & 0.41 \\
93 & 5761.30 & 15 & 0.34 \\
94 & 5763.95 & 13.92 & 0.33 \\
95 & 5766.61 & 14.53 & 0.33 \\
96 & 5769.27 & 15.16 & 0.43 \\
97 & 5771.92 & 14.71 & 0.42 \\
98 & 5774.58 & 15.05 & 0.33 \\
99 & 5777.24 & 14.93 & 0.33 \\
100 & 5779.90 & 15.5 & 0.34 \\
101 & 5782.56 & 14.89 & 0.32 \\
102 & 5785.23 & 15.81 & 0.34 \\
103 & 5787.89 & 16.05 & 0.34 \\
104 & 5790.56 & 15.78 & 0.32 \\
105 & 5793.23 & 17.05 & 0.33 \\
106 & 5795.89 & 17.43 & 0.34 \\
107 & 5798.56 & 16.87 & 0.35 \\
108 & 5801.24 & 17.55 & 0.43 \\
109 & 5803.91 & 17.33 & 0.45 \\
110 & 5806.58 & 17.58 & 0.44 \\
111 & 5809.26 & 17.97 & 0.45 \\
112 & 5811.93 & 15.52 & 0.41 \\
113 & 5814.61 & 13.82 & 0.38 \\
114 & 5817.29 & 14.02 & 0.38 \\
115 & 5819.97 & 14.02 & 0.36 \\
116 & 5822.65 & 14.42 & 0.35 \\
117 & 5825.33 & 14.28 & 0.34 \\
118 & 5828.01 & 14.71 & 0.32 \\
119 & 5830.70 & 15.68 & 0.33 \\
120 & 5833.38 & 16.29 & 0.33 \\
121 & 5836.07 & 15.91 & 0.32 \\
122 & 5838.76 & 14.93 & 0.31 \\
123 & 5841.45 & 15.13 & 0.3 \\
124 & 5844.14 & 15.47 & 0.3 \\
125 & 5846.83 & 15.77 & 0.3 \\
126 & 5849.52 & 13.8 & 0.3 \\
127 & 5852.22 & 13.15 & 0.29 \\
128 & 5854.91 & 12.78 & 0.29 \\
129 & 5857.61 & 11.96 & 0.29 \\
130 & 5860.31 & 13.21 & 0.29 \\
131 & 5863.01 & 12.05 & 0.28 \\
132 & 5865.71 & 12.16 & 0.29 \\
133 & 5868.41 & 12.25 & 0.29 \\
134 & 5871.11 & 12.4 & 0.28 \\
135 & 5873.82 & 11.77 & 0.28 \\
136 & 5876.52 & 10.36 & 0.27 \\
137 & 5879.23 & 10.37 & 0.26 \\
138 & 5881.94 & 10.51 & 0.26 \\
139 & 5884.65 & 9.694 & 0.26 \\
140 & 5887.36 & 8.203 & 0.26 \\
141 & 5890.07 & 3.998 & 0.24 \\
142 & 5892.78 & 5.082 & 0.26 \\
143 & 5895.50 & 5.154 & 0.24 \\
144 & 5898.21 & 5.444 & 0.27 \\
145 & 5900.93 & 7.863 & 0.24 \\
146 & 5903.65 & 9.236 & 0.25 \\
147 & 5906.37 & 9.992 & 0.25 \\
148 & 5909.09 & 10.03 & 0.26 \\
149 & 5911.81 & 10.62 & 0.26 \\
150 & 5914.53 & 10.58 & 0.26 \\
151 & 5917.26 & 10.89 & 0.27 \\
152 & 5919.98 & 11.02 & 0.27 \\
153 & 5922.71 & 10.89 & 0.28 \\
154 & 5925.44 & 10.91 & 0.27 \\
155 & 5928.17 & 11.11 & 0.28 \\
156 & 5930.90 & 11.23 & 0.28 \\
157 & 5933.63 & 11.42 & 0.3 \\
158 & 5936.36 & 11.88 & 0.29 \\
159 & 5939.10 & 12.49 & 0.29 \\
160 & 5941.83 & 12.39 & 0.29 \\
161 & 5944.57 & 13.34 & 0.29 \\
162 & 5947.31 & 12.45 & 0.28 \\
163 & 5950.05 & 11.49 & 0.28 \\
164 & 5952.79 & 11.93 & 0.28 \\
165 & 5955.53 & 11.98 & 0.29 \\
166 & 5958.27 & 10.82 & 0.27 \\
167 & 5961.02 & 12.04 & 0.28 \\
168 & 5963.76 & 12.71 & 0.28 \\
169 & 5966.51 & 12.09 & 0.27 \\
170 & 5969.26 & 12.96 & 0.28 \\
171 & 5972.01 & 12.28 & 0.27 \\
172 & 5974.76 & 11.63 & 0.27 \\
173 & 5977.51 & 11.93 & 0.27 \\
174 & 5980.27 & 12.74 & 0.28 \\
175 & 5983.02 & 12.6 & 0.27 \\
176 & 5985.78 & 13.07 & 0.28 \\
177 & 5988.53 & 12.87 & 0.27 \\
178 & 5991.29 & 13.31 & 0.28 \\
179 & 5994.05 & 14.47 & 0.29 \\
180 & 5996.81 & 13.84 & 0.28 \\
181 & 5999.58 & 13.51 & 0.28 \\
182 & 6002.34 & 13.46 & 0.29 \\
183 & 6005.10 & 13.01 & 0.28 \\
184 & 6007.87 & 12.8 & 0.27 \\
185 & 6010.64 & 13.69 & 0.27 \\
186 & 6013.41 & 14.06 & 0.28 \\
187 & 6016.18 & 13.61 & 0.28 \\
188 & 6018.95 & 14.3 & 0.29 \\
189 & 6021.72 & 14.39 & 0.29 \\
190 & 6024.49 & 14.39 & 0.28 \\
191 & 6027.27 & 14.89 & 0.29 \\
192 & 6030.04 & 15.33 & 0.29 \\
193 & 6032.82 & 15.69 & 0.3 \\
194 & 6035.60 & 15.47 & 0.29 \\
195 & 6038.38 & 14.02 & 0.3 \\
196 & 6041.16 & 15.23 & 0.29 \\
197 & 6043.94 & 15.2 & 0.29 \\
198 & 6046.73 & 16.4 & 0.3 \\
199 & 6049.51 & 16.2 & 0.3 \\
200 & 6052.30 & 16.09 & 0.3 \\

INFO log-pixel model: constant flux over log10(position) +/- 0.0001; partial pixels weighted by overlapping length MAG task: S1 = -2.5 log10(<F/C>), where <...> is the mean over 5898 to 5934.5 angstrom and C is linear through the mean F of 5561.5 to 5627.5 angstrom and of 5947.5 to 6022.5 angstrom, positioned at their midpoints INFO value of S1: 0.25 mag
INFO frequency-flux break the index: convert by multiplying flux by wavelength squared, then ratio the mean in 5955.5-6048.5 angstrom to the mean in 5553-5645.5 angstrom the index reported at 1.23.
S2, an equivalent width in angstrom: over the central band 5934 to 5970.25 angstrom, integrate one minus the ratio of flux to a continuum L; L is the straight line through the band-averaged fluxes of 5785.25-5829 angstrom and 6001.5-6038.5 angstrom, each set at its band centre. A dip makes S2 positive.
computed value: 6.4 angstrom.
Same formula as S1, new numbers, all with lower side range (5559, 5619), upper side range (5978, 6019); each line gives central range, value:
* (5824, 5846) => -0.17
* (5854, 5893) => 0.24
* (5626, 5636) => 0.06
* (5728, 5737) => -0.22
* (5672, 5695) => -0.07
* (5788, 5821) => -0.23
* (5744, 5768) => -0.22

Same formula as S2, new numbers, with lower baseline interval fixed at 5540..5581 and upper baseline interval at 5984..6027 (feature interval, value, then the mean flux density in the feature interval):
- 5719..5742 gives -3.56 angstrom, 15.4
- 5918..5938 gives 3.49 angstrom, 11.2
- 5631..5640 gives 0.44 angstrom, 12.6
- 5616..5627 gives 0.74 angstrom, 12.4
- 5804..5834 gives -4.21 angstrom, 15.4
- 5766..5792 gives -3.56 angstrom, 15.3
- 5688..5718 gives -2.78 angstrom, 14.6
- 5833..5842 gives -1.36 angstrom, 15.5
